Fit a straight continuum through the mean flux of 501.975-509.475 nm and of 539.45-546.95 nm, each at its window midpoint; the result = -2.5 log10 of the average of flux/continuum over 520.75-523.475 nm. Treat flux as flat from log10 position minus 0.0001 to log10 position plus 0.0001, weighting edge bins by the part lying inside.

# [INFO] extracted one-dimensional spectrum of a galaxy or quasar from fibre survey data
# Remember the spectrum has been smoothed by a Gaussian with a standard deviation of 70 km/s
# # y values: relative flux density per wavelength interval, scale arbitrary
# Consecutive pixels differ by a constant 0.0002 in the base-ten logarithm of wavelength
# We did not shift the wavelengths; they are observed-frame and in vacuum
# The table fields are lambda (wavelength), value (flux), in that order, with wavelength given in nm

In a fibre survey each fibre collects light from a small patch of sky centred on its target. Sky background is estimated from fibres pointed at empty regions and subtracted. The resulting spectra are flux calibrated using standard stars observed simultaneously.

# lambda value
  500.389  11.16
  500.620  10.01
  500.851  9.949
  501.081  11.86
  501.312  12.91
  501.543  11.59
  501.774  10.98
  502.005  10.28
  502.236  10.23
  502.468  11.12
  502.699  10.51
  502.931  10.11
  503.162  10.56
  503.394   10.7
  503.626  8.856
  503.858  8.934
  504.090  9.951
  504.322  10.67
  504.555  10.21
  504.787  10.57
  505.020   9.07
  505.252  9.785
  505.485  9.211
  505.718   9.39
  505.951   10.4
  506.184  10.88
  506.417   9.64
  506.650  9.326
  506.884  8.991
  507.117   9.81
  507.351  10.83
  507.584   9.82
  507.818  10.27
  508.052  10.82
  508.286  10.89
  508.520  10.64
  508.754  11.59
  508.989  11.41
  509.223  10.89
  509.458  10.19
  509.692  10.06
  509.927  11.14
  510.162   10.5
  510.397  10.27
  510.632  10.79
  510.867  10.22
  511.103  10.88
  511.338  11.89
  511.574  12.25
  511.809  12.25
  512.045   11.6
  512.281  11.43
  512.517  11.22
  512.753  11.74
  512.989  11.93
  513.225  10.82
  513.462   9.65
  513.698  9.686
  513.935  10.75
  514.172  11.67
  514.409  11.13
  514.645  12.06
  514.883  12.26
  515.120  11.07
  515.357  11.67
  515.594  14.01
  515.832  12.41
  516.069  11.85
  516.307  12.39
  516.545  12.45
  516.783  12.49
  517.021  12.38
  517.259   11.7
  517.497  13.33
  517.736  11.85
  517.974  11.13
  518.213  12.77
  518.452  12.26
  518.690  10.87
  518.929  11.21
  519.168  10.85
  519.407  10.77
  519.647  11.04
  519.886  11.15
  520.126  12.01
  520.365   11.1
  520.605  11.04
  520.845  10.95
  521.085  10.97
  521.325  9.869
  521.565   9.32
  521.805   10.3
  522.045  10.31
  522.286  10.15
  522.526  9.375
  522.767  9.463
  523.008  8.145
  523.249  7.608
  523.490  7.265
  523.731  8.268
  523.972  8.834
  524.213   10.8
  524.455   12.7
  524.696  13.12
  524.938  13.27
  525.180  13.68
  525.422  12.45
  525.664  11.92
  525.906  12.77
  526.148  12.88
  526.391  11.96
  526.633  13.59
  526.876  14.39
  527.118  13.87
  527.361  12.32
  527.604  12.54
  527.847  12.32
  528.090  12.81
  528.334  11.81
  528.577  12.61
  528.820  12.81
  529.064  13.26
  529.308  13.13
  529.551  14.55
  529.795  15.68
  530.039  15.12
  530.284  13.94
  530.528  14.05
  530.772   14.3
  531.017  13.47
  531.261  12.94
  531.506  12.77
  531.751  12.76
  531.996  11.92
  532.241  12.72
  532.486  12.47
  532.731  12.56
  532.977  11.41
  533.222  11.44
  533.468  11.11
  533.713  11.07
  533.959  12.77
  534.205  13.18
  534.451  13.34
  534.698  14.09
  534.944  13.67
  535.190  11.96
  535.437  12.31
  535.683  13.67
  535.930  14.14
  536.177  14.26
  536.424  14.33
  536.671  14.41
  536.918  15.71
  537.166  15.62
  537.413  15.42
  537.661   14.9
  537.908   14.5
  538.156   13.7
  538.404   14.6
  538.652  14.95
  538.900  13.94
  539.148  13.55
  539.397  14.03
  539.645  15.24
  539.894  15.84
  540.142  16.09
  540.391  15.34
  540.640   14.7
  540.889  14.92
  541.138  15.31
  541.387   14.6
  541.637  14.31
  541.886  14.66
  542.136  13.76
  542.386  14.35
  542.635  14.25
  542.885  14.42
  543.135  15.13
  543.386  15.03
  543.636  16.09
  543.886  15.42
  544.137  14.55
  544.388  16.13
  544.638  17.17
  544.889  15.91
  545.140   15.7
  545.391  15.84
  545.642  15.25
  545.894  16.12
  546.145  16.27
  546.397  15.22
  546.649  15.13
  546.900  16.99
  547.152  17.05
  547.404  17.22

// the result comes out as 0.28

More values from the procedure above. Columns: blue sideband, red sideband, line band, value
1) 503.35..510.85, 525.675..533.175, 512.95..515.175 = 0.00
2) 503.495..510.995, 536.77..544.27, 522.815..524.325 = 0.41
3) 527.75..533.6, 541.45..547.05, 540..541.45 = -0.03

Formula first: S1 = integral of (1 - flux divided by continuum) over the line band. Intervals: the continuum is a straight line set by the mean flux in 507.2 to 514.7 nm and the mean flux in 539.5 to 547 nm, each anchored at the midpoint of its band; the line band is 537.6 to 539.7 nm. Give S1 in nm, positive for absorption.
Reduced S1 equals 0.05 nm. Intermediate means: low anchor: 11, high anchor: 15.3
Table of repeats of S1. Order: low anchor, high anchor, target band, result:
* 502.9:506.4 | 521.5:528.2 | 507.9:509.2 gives -0.11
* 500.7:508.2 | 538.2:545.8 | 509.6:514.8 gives 0.06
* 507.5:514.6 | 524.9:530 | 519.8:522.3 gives 0.33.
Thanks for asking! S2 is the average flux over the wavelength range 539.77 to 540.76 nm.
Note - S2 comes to 15.5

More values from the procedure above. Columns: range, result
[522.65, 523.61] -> 8.11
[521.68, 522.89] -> 9.91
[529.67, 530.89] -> 14.6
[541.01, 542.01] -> 14.7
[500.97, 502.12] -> 11.5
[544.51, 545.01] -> 16.6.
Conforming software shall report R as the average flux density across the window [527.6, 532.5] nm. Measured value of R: 13.3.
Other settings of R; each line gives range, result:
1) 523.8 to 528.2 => 12.5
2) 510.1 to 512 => 11.2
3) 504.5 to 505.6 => 9.75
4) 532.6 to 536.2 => 12.7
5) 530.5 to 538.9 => 13.4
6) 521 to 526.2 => 10.6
